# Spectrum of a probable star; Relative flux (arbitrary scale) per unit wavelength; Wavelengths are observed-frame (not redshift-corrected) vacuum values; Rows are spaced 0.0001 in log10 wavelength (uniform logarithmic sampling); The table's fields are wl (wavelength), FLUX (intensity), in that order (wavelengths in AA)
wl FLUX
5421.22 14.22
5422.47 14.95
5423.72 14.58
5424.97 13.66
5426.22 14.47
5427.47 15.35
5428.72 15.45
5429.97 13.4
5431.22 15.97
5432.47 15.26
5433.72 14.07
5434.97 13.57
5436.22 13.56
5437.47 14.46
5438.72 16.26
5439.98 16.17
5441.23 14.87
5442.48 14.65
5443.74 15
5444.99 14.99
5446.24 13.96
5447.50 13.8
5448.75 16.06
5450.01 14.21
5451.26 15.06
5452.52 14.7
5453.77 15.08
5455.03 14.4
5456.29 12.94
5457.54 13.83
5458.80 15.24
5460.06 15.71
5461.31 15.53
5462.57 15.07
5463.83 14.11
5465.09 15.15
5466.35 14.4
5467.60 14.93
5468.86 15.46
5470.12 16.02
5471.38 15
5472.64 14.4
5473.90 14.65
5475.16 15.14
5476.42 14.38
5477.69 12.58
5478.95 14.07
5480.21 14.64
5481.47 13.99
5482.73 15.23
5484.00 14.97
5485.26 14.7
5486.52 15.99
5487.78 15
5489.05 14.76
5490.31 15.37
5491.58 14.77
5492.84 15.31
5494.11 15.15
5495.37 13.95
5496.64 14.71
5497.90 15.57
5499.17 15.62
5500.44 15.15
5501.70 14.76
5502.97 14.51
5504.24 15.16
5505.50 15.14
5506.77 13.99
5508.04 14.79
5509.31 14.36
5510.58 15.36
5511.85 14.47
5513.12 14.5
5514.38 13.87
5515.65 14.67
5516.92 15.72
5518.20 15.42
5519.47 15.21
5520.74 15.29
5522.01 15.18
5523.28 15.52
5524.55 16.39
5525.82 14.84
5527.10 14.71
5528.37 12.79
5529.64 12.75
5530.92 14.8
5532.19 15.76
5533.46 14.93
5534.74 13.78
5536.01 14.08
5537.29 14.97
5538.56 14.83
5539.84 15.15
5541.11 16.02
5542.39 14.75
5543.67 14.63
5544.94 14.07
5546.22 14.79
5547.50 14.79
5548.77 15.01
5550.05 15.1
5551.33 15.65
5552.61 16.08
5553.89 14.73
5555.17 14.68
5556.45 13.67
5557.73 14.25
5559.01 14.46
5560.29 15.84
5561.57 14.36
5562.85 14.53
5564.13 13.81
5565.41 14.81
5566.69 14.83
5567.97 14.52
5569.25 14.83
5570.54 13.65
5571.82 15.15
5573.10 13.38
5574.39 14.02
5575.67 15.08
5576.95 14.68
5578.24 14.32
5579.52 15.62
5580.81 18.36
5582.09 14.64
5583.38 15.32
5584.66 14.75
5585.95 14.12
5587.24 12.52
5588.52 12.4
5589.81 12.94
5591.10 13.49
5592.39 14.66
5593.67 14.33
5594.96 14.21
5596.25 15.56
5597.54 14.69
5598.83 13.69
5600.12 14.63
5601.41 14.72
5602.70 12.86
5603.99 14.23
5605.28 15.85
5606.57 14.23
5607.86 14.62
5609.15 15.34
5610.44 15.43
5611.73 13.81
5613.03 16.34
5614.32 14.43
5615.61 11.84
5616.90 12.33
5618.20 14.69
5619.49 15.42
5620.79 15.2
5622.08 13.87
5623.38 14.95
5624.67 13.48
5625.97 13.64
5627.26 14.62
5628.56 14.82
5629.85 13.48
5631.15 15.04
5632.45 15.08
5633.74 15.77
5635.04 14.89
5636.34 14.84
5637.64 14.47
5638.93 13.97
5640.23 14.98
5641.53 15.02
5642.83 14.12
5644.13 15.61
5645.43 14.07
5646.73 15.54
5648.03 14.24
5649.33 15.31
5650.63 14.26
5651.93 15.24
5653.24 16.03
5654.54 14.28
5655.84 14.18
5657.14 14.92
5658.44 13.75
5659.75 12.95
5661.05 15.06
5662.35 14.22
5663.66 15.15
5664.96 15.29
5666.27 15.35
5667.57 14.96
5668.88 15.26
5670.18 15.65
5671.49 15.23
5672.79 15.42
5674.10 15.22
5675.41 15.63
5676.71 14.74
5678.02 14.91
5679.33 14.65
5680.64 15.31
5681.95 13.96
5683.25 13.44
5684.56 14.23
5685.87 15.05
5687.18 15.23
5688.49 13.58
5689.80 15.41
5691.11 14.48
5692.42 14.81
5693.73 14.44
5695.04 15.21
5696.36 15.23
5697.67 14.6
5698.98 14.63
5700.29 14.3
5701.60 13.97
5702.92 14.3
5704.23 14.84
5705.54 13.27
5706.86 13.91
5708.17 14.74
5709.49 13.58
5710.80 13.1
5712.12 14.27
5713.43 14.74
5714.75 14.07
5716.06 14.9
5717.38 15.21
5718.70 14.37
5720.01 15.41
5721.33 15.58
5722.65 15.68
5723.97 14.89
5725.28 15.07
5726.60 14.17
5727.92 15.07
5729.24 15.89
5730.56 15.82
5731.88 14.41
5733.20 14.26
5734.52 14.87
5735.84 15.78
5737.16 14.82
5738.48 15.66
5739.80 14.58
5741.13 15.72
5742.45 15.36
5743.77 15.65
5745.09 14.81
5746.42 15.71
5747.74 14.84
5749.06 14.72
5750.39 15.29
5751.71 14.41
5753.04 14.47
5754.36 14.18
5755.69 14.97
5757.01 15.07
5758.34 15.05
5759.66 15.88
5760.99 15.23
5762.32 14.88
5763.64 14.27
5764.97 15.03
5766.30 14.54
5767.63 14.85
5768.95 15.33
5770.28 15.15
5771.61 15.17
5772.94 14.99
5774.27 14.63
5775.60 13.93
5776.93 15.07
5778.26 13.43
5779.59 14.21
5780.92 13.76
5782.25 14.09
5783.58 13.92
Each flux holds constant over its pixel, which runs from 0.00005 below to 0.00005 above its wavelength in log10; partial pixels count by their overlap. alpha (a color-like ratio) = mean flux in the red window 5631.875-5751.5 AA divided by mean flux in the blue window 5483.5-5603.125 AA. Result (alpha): 1.01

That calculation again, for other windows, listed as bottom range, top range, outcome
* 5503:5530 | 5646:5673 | 1.01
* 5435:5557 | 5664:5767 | 1.00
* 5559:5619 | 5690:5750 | 1.02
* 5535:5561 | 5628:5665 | 0.99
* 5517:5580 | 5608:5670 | 0.99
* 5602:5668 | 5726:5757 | 1.03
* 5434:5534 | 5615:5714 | 0.99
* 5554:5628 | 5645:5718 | 1.01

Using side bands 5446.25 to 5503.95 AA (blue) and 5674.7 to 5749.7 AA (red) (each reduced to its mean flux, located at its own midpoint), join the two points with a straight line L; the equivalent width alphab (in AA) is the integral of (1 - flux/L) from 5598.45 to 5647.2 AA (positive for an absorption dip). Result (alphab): 0.84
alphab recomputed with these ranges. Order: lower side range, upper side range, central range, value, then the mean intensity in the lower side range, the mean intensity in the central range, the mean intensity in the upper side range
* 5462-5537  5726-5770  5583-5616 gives 1.3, 14.8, 14.3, 15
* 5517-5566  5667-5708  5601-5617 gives 0.4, 14.8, 14.4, 14.7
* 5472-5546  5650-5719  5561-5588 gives 0.2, 14.8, 14.6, 14.6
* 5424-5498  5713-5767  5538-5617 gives 1.6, 14.8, 14.6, 15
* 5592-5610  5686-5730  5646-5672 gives -0.4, 14.6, 14.8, 14.6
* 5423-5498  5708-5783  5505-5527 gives -0.3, 14.8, 15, 14.8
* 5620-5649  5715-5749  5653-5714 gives 1.1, 14.6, 14.6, 15.1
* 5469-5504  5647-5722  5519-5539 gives 0.1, 14.8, 14.7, 14.7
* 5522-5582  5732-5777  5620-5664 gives 0.7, 14.8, 14.6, 15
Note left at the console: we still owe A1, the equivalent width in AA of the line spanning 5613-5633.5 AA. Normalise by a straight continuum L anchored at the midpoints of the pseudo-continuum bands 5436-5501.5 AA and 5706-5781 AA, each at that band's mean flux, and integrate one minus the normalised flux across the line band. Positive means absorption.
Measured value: 0.7 AA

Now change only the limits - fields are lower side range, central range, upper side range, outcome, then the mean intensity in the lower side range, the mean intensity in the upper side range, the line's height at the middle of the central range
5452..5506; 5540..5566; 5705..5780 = 0.0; 14.8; 14.8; 14.8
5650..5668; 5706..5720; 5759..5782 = 0.4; 14.7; 14.7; 14.7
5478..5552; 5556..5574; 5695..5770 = 0.5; 14.8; 14.8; 14.8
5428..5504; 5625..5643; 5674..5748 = 0.2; 14.8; 14.8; 14.8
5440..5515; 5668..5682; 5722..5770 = -0.2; 14.8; 15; 15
